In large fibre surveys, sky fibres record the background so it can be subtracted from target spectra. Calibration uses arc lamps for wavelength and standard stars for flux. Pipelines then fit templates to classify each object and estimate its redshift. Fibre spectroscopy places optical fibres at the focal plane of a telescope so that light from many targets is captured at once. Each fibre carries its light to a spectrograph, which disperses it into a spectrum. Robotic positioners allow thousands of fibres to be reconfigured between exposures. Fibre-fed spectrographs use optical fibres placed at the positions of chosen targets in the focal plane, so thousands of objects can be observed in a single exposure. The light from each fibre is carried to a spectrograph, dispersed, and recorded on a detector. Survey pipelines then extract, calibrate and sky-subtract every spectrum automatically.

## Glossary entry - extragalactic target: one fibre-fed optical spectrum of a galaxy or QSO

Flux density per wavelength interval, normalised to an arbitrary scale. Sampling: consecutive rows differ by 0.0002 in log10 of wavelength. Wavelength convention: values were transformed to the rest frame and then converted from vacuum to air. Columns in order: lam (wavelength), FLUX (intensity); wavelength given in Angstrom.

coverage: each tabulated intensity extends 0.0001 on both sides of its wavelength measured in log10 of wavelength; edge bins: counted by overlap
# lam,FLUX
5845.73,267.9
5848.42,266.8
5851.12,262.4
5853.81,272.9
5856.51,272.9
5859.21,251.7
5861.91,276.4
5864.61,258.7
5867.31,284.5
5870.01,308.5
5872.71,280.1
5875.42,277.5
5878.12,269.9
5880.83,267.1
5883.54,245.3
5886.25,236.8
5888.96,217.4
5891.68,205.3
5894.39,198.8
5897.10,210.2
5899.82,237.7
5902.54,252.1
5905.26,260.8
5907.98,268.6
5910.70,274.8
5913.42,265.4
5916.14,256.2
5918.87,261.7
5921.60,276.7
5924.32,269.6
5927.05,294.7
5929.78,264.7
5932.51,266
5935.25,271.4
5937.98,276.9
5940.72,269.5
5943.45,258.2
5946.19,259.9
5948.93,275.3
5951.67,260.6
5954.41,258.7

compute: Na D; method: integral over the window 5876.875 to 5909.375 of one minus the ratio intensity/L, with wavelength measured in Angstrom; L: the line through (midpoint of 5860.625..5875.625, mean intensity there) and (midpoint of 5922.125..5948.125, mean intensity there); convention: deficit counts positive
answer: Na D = 4.47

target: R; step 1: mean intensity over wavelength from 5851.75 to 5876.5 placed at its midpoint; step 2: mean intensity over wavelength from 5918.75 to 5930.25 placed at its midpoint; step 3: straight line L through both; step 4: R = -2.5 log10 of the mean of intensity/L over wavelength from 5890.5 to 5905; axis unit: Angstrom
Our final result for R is 0.22 mag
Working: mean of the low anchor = 276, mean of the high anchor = 276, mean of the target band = 224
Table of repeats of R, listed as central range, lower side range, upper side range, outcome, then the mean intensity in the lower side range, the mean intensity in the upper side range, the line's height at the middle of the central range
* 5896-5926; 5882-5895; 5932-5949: -0.07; 223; 268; 242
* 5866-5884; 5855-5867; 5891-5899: -0.15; 267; 207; 242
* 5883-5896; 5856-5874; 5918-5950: 0.24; 276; 270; 274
